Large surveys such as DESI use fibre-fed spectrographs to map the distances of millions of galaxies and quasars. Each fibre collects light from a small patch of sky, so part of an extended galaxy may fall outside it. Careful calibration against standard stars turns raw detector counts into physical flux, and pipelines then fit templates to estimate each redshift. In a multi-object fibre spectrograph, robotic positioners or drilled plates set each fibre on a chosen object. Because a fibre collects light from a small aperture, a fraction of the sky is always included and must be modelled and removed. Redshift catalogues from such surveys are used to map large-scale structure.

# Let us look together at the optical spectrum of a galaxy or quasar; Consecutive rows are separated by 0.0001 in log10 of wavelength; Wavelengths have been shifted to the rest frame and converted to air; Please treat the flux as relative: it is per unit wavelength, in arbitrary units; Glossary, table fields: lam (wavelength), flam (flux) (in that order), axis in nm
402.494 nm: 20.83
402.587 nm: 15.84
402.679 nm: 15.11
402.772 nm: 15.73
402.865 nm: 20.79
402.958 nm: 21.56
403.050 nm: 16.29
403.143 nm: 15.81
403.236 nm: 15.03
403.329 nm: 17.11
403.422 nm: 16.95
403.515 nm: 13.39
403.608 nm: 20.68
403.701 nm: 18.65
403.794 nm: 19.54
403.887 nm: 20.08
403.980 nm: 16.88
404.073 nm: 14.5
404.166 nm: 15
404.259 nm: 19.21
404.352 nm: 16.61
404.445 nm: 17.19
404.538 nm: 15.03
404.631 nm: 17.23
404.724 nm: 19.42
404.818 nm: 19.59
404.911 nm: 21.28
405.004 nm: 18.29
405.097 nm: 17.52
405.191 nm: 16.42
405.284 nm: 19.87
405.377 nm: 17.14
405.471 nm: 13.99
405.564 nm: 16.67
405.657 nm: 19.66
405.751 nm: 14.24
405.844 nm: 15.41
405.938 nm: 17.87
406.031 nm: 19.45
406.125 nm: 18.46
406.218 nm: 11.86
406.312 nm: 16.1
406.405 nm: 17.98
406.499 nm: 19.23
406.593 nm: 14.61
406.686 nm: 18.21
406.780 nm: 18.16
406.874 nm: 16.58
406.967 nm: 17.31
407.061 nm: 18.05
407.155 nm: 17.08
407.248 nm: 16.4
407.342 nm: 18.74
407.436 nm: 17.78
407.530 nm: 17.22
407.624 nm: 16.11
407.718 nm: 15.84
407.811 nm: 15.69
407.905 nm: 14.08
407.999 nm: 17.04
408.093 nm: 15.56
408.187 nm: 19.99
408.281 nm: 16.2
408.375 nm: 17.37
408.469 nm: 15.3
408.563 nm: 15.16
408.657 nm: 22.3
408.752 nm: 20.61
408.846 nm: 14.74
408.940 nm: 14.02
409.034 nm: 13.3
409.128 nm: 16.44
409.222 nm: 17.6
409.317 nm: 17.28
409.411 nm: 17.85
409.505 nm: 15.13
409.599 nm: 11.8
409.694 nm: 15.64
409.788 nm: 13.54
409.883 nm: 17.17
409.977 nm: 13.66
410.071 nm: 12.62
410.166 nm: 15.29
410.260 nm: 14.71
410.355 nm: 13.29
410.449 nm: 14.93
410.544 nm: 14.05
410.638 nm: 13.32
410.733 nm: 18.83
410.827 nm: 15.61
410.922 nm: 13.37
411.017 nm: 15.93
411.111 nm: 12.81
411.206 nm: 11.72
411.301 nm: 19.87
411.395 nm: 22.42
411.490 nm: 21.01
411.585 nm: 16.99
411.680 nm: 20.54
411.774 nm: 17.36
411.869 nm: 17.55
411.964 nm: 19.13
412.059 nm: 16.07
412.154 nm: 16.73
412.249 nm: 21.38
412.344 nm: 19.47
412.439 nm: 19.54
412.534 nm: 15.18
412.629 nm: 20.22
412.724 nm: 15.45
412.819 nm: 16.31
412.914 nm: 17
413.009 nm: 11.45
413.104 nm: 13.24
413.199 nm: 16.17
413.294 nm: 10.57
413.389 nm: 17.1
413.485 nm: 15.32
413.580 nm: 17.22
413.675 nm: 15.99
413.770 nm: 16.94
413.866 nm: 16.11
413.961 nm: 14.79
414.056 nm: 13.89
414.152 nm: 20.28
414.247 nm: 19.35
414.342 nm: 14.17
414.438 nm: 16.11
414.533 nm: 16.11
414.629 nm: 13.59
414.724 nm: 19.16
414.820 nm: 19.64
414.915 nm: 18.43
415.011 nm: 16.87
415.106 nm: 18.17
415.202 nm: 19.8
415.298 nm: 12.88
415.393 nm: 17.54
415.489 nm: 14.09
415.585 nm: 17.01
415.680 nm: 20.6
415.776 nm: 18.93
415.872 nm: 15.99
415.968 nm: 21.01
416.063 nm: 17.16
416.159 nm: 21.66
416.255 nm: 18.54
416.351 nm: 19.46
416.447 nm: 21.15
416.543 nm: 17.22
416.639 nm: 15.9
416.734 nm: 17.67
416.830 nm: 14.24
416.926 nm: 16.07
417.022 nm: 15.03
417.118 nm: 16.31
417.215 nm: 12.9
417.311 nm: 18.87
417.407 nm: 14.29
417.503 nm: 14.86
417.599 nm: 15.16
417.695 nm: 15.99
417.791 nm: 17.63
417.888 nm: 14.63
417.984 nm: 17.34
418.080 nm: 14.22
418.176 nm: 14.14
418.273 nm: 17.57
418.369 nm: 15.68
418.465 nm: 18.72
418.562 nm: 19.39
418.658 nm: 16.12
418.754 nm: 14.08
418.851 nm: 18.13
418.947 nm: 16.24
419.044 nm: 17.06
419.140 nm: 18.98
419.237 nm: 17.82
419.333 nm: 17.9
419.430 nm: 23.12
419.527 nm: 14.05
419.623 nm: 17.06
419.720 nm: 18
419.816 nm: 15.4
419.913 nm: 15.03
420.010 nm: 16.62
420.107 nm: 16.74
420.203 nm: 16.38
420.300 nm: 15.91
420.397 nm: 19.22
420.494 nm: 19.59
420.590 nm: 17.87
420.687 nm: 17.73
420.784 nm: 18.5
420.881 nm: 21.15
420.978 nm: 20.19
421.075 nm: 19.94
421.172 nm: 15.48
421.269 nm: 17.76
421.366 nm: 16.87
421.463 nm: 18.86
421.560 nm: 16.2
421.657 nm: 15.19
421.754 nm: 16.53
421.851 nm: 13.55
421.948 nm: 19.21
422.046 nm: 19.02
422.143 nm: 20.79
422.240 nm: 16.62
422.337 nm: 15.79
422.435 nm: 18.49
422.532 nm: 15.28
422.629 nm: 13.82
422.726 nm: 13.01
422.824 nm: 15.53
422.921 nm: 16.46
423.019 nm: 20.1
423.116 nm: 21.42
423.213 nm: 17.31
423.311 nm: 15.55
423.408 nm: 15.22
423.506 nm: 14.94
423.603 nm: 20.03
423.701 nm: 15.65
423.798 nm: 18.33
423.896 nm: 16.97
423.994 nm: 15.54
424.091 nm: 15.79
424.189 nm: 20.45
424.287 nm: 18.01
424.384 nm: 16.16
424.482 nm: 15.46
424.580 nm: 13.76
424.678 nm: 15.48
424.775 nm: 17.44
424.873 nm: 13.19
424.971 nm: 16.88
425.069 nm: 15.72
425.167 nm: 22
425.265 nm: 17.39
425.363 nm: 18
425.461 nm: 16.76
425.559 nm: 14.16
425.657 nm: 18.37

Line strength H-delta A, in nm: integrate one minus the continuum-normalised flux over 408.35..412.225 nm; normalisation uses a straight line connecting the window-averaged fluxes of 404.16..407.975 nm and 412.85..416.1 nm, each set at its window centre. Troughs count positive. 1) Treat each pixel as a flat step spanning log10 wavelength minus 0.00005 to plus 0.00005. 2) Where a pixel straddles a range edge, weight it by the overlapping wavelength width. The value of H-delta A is 0.15 nm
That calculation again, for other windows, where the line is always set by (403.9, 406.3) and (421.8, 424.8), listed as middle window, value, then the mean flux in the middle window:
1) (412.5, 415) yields 0.12 nm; 16.2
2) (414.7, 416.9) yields -0.13 nm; 17.9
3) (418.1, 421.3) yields -0.11 nm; 17.5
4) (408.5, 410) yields 0.09 nm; 16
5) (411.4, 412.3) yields -0.09 nm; 18.7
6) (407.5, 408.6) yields 0.05 nm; 16.3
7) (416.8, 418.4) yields 0.13 nm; 15.6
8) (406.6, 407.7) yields -0.01 nm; 17.3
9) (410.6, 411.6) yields 0.03 nm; 16.5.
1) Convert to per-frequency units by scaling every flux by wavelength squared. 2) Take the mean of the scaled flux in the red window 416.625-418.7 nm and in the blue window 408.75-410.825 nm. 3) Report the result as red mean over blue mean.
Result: 1.10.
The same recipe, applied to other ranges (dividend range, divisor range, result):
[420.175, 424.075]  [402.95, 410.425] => 1.11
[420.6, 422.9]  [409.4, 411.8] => 1.15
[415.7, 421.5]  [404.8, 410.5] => 1.10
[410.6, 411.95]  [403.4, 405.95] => 1.01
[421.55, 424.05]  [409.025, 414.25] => 1.09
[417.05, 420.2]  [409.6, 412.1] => 1.08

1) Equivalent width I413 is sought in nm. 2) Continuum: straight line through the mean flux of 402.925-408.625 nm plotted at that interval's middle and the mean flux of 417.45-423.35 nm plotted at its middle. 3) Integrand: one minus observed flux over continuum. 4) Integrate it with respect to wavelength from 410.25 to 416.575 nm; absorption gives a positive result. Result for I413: 0.06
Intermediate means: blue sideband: 17.1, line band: 16.9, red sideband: 17.1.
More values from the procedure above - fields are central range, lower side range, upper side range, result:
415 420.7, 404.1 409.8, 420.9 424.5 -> 0.00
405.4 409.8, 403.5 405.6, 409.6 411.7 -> 0.01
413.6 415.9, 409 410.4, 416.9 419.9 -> -0.15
